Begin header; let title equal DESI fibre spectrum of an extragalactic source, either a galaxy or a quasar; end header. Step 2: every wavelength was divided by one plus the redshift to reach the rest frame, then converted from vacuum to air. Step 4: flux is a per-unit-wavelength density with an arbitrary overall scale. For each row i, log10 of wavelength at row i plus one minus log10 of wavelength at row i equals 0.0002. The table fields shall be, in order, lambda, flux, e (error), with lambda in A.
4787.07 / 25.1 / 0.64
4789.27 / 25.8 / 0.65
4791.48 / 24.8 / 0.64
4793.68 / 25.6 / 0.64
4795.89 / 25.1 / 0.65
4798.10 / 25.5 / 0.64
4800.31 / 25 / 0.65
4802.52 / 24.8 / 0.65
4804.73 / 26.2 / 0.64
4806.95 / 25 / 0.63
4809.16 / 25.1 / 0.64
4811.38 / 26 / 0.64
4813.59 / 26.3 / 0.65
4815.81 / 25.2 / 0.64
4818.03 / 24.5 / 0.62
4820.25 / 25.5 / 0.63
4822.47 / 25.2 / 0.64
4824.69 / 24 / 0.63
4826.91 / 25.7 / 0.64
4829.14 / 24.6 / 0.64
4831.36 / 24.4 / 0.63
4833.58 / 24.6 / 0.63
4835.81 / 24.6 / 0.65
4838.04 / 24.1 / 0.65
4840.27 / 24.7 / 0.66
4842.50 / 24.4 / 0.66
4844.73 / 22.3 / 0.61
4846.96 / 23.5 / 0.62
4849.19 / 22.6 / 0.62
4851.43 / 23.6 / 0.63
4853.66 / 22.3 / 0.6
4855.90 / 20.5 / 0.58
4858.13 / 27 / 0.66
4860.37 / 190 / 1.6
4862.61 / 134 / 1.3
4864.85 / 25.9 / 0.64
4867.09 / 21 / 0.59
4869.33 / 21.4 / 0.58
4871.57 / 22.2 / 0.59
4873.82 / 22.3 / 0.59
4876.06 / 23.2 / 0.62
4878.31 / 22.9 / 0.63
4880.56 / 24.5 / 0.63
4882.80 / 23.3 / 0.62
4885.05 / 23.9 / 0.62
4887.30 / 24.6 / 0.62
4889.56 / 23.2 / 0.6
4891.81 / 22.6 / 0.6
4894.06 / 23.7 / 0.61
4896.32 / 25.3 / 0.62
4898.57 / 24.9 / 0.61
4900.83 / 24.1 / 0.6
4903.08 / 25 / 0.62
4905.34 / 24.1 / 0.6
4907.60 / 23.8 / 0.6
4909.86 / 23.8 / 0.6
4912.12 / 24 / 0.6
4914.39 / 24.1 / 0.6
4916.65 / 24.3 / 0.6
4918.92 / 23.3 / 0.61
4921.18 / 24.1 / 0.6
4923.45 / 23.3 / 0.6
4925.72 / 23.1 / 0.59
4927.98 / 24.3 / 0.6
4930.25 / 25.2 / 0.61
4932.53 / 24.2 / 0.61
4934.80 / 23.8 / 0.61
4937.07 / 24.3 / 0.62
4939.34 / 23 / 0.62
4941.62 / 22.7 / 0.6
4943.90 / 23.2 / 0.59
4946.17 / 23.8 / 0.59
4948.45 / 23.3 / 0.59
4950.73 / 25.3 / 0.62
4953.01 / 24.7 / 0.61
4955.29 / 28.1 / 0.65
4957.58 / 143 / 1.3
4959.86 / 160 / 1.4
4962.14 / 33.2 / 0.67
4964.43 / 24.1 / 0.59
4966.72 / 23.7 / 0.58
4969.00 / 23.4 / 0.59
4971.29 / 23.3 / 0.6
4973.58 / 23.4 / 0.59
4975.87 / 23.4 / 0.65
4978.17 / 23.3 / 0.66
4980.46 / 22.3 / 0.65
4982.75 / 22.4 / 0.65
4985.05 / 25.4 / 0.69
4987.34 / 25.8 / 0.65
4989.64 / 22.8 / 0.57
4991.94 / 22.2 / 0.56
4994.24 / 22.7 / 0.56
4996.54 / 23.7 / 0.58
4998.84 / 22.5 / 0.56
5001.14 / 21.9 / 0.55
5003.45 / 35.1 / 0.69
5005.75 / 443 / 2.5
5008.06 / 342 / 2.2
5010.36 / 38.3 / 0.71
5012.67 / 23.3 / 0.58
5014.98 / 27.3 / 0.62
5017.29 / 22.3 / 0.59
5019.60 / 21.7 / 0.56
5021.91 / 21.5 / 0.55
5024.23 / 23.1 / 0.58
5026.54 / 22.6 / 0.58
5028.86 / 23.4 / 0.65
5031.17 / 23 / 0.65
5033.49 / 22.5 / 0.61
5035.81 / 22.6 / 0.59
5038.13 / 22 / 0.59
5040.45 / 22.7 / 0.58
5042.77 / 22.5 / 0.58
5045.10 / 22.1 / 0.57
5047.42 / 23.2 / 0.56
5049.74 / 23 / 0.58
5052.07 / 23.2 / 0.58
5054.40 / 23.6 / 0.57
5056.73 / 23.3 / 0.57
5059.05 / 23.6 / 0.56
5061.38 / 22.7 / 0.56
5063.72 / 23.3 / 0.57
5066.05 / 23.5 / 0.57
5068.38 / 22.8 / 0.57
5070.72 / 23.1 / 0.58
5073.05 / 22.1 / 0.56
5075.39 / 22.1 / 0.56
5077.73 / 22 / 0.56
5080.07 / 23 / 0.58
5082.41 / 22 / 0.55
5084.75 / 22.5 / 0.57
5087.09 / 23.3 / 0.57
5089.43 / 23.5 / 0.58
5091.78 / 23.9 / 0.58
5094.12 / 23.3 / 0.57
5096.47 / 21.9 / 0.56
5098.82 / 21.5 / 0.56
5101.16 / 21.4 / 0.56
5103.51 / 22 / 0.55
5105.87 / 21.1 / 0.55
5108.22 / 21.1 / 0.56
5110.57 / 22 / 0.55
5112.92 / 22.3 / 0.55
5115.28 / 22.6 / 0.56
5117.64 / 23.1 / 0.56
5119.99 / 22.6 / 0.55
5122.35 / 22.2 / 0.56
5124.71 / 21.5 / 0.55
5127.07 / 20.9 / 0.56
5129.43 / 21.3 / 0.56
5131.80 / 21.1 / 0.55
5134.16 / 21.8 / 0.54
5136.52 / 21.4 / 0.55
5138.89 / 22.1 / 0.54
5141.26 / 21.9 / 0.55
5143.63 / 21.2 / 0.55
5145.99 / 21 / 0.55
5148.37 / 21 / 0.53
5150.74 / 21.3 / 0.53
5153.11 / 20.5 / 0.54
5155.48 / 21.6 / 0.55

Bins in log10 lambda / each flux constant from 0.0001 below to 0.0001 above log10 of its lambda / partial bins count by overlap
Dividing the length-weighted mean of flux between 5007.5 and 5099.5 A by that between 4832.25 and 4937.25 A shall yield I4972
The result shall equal 0.99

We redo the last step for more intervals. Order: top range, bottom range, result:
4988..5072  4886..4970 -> 1.41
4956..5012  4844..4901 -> 1.92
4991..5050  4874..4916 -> 2.21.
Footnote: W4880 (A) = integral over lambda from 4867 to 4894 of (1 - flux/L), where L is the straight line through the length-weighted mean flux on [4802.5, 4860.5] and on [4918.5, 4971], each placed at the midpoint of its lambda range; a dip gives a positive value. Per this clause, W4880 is 7.1 A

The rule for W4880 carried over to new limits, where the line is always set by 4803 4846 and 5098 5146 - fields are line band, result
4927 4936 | -0.2 A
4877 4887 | 0.2 A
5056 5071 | -0.6 A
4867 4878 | 1.0 A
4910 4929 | 0.0 A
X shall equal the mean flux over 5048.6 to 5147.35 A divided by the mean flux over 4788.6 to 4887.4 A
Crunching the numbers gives 0.73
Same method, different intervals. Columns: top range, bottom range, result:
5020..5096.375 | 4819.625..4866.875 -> 0.61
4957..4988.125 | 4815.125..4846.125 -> 1.67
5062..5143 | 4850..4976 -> 0.66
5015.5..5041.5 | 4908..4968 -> 0.66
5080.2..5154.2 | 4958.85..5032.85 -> 0.43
